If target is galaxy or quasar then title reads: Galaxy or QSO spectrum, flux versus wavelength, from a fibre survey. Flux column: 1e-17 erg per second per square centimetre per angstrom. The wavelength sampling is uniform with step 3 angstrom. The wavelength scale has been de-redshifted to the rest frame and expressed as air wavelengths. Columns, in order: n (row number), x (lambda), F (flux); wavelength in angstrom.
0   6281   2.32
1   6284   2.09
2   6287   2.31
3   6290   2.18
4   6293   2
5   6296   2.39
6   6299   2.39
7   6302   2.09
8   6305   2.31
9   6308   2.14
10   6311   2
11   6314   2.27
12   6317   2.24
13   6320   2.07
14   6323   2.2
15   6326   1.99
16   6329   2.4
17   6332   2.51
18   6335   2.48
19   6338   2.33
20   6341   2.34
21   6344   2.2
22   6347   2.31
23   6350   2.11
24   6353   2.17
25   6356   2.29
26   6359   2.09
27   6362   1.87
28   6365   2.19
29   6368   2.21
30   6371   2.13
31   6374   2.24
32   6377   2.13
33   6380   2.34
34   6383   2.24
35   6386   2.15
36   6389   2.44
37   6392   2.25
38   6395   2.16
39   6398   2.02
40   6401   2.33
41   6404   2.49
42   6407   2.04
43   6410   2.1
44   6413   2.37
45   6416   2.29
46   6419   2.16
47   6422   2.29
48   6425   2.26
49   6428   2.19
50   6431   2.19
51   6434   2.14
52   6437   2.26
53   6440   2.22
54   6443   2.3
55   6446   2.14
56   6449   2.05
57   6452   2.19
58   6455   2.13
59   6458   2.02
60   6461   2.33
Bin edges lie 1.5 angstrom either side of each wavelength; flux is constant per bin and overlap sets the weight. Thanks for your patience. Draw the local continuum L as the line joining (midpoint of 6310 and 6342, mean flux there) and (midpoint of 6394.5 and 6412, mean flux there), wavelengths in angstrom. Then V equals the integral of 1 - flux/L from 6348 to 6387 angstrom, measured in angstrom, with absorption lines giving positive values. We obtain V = 1.0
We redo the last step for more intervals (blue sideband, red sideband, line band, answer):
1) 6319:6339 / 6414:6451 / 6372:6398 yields 0.2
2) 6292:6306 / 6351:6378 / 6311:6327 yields 0.5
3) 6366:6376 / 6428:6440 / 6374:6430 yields -1.1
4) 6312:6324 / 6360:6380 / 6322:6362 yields -1.5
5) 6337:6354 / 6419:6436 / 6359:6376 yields 0.8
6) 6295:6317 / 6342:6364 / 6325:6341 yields -1.2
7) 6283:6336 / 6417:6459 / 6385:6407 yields -0.5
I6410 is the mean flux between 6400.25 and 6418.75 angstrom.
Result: 2.26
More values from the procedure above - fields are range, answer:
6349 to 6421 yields 2.2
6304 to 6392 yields 2.22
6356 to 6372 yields 2.11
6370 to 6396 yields 2.23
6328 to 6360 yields 2.3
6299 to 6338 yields 2.24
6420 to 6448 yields 2.22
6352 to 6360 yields 2.19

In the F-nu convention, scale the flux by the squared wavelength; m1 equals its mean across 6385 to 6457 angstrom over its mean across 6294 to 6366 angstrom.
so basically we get 1.02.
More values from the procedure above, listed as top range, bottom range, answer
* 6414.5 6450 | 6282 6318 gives 1.05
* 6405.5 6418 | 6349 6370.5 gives 1.05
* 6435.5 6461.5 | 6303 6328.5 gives 1.05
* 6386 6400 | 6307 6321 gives 1.06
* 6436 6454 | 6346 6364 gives 1.05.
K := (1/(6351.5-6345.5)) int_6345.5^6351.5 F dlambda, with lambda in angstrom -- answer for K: 2.21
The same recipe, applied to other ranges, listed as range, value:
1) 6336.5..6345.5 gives 2.29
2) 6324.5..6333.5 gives 2.3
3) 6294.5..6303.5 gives 2.29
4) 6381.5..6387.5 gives 2.19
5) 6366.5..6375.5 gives 2.19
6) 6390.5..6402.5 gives 2.19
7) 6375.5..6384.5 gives 2.24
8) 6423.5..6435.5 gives 2.19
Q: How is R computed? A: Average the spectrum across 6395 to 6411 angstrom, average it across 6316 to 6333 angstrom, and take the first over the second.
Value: 0.99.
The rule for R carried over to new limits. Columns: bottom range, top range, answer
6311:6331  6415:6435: 1.01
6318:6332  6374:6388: 1.01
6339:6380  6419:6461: 1.00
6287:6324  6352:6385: 0.99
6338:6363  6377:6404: 1.03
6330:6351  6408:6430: 0.96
